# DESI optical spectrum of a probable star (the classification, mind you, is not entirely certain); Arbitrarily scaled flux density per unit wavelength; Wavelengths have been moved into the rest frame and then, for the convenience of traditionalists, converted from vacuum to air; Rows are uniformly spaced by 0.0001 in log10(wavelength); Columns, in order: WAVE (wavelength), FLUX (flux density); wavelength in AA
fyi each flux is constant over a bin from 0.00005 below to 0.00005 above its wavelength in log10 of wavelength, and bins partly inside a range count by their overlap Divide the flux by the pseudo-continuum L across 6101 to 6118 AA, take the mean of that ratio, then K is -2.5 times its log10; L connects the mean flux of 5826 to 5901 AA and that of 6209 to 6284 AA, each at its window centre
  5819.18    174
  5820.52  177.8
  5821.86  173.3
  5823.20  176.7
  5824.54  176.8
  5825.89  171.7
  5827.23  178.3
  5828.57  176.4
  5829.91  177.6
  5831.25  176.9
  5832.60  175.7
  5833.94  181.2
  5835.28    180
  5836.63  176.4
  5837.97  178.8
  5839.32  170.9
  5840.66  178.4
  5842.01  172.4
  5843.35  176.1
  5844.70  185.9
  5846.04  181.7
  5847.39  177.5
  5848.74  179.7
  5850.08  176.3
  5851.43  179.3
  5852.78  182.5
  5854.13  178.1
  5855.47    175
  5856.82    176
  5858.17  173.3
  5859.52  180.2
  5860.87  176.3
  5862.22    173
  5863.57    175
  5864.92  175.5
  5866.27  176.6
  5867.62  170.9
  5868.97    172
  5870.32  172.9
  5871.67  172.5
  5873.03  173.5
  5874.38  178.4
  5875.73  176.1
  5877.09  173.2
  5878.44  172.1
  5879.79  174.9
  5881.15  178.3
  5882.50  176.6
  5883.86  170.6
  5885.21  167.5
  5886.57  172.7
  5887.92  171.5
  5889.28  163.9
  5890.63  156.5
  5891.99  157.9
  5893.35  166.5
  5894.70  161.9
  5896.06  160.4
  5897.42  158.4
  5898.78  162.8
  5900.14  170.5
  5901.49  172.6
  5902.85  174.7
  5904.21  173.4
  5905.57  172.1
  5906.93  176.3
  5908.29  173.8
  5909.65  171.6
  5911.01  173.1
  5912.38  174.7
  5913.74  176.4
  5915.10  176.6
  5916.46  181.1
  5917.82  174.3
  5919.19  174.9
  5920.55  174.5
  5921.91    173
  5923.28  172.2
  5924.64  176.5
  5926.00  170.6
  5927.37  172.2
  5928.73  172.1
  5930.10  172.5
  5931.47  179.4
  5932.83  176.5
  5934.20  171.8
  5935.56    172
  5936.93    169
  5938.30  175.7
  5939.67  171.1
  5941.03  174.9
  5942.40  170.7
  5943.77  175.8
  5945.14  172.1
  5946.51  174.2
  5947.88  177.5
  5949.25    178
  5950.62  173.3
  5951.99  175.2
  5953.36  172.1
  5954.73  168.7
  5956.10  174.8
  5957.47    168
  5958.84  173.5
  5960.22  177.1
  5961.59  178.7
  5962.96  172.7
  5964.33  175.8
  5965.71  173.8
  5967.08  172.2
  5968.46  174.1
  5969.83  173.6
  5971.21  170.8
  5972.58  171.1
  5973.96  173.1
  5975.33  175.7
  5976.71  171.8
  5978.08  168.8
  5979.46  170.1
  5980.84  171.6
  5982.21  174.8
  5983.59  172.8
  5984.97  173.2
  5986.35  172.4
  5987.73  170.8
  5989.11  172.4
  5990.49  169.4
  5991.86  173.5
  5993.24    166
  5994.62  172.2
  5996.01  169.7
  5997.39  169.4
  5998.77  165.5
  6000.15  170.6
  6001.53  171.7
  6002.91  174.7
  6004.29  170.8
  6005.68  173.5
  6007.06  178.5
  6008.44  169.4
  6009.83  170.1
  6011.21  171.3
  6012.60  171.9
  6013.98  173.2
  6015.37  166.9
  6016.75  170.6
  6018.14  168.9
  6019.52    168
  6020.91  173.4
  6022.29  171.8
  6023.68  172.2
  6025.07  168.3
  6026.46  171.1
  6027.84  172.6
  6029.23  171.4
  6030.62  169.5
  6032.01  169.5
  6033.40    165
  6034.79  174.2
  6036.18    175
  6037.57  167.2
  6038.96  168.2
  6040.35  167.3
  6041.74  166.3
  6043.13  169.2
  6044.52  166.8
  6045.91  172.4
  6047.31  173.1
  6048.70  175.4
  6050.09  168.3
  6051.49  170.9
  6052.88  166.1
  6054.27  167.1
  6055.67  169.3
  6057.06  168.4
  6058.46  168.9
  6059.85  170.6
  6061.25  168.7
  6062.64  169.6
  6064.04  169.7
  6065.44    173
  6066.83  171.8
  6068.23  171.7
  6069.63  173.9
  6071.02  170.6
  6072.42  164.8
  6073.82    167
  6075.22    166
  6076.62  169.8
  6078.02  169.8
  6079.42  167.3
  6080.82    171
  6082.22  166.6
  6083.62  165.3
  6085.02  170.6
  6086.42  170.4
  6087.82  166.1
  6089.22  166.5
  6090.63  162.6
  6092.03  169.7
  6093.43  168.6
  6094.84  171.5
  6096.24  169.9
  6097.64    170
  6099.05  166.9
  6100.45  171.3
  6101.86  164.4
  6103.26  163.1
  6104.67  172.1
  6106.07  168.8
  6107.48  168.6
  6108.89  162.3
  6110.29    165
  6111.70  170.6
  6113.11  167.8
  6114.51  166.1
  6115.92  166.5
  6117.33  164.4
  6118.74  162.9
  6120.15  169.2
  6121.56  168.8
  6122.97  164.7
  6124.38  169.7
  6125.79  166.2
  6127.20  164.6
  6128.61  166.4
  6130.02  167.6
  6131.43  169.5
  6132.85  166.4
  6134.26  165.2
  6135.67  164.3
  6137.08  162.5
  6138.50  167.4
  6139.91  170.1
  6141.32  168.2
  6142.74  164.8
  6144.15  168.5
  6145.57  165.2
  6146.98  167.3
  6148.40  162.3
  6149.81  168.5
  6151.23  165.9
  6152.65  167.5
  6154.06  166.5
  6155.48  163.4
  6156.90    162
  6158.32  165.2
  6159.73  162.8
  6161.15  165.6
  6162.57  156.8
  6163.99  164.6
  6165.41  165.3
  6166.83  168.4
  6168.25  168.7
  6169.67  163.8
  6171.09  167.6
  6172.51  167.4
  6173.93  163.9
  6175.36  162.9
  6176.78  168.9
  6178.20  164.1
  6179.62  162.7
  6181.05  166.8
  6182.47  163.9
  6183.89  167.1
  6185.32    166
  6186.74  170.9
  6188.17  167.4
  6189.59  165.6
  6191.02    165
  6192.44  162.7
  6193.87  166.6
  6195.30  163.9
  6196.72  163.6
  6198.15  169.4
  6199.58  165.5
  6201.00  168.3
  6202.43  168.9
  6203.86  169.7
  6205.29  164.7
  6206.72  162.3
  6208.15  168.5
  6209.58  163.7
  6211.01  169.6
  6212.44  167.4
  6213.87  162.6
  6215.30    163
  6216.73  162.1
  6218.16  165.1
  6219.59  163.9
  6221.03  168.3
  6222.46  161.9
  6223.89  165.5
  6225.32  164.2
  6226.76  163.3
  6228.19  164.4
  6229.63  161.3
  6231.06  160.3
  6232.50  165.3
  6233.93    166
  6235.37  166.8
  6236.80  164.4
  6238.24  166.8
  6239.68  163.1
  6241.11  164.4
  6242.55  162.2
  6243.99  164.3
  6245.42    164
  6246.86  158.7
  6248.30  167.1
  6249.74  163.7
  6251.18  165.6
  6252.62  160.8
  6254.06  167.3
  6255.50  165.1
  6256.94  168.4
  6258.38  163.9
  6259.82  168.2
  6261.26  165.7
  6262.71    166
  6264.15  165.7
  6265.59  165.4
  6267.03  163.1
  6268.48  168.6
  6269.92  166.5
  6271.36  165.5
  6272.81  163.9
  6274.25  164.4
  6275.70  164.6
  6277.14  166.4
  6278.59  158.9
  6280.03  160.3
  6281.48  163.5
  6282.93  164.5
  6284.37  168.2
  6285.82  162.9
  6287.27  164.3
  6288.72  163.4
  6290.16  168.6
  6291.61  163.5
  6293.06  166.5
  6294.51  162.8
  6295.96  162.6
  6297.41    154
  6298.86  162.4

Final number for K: 0.01 mag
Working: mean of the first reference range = 174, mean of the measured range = 167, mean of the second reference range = 165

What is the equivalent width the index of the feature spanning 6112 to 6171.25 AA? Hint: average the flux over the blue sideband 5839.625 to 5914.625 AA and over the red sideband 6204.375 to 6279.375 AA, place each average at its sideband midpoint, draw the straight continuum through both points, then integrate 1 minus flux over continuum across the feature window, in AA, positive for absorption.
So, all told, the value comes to 0.4 AA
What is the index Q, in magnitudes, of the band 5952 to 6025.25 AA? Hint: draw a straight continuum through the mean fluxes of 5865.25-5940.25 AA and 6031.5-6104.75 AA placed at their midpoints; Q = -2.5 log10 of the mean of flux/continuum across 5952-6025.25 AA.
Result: -0.01 mag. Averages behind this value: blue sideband 172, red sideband 169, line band 172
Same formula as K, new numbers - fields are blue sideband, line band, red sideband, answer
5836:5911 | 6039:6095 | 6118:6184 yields -0.01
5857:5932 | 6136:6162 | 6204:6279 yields 0.01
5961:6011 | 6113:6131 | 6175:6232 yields 0.01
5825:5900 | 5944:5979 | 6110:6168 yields -0.02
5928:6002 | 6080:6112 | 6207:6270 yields 0.01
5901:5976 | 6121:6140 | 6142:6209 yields 0.00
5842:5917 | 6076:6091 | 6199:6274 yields 0.00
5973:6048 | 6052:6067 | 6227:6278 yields 0.00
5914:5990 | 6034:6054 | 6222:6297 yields 0.01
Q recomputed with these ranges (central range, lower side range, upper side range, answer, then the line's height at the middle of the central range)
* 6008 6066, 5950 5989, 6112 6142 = 0.00 mag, 170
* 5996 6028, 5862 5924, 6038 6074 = -0.01 mag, 170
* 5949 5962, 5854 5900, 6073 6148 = -0.02 mag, 170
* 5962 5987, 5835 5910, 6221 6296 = -0.01 mag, 171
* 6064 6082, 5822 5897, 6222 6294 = 0.00 mag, 169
